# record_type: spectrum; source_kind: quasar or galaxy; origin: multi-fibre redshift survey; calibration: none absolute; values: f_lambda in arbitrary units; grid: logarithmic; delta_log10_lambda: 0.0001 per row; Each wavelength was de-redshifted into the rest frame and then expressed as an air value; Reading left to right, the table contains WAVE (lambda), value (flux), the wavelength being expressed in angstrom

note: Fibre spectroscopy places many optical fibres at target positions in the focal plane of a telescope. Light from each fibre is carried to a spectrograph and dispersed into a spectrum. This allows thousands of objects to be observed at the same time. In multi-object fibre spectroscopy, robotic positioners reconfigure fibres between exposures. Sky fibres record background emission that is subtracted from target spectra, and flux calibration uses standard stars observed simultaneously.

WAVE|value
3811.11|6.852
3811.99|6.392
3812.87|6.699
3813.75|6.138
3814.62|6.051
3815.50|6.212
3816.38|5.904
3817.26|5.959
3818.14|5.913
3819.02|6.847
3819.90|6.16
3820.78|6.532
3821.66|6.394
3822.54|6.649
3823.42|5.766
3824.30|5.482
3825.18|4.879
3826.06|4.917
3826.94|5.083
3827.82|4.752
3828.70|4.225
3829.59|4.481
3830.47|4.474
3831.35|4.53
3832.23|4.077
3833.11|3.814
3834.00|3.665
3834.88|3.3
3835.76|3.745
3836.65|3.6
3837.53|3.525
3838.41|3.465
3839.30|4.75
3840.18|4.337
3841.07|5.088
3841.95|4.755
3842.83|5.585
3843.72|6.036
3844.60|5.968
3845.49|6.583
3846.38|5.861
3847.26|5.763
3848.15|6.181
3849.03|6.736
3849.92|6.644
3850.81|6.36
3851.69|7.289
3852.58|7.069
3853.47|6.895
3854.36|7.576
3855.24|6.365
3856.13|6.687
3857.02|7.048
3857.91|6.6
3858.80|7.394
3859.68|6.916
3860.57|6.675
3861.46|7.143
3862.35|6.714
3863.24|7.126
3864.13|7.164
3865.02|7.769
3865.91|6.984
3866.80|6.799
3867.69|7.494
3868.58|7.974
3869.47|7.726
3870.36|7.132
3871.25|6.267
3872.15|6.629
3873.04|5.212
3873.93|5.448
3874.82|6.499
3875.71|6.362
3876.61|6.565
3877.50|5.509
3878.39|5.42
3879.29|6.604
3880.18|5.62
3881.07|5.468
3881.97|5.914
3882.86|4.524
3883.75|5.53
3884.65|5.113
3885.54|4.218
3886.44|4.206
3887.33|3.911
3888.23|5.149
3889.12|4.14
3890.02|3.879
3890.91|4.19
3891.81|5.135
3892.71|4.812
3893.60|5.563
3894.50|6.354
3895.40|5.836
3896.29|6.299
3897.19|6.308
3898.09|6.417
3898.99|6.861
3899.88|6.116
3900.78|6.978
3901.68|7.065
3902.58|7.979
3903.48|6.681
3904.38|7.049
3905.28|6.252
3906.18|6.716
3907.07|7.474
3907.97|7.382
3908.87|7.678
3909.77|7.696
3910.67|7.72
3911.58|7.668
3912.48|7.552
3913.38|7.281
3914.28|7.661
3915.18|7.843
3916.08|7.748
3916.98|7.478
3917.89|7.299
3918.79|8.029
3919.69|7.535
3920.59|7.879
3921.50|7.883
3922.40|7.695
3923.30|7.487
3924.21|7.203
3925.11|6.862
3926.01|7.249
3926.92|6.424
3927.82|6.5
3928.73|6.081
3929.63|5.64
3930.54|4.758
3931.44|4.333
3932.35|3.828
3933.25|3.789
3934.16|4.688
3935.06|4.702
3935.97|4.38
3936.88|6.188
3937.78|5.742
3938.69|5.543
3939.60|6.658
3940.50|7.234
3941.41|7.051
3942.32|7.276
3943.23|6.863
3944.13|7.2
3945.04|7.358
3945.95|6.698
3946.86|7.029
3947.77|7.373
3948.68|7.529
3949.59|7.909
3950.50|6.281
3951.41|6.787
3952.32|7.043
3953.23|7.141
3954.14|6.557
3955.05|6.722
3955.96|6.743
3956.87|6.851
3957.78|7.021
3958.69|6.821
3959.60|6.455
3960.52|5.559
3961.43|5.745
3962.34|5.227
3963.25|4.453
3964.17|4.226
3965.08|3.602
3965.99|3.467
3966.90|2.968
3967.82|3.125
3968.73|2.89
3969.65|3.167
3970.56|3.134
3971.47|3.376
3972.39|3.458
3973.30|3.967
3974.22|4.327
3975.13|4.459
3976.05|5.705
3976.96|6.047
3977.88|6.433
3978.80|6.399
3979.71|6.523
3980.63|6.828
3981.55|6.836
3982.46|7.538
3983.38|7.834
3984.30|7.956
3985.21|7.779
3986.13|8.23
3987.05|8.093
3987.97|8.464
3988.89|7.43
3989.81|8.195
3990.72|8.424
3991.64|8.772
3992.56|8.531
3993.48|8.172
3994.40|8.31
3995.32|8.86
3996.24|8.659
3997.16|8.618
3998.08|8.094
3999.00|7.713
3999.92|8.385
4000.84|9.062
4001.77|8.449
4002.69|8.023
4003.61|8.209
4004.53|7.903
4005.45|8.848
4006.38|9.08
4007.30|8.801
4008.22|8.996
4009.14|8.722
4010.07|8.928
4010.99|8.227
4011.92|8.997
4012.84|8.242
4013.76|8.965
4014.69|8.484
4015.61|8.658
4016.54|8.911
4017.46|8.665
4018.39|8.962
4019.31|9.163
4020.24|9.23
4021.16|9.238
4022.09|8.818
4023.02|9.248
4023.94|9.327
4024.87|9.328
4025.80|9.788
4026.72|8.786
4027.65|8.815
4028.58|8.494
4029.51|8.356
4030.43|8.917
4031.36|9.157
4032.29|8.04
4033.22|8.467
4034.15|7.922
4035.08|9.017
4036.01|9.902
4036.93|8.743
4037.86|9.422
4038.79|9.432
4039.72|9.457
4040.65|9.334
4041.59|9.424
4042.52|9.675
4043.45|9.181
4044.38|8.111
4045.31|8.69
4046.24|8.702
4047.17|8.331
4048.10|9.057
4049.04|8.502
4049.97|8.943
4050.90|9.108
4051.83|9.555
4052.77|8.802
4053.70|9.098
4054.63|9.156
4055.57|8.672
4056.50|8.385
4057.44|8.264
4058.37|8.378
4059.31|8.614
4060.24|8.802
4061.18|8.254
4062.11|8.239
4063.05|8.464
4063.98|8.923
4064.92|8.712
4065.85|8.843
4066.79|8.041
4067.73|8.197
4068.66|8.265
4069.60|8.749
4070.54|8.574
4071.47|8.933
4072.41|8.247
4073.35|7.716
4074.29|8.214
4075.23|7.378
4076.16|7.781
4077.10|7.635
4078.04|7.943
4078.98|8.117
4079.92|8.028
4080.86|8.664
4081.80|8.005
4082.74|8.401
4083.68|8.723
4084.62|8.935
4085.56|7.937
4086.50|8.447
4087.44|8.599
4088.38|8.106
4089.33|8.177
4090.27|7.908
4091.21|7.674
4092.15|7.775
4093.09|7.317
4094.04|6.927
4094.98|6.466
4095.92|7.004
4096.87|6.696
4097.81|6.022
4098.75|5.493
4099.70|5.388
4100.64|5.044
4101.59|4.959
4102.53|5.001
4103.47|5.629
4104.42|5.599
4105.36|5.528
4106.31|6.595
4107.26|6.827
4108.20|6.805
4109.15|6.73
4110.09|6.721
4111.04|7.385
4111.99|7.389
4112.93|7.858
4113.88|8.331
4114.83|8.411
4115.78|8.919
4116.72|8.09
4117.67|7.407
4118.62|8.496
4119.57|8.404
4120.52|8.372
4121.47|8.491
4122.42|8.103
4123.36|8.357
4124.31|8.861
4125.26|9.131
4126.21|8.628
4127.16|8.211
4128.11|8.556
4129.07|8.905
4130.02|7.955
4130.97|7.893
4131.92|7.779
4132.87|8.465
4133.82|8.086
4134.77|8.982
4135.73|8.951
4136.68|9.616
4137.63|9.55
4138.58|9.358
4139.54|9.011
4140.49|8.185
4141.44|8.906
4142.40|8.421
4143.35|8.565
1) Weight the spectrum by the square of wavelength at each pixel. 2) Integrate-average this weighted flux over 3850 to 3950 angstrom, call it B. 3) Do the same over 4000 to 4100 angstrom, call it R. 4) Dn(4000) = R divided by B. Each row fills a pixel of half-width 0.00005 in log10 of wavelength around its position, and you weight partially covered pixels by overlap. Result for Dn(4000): 1.4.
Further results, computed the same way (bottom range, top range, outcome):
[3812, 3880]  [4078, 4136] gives 1.46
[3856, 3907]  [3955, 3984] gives 0.89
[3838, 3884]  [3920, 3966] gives 1.03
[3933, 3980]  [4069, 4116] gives 1.40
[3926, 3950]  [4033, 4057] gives 1.54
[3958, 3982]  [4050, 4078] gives 1.84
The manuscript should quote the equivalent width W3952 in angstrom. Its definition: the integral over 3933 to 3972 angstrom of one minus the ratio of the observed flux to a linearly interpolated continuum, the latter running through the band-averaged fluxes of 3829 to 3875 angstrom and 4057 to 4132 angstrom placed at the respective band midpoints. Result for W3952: 5.6 angstrom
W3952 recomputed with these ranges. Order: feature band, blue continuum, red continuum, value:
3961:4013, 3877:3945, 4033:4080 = 4.8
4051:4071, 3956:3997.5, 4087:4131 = -4.8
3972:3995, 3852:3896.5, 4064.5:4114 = -0.7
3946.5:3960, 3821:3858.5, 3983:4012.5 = 1.1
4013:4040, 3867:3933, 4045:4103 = -5.0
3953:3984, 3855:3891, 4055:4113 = 6.6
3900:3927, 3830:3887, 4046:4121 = -4.3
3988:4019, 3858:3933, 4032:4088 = -2.6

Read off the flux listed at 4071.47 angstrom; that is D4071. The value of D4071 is 8.933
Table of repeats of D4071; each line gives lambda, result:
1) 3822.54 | 6.649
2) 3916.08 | 7.748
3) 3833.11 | 3.814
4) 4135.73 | 8.951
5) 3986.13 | 8.23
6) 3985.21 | 7.779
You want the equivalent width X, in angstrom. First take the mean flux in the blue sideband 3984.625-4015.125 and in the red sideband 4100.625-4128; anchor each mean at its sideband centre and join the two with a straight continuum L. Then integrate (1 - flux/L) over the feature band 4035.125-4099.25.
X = -4.0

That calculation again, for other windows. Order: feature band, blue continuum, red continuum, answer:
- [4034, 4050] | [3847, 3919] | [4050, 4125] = -3.2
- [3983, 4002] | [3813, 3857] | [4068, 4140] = -4.0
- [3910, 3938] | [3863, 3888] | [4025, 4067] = 1.2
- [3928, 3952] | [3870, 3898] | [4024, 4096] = 1.3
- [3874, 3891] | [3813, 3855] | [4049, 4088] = 2.4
